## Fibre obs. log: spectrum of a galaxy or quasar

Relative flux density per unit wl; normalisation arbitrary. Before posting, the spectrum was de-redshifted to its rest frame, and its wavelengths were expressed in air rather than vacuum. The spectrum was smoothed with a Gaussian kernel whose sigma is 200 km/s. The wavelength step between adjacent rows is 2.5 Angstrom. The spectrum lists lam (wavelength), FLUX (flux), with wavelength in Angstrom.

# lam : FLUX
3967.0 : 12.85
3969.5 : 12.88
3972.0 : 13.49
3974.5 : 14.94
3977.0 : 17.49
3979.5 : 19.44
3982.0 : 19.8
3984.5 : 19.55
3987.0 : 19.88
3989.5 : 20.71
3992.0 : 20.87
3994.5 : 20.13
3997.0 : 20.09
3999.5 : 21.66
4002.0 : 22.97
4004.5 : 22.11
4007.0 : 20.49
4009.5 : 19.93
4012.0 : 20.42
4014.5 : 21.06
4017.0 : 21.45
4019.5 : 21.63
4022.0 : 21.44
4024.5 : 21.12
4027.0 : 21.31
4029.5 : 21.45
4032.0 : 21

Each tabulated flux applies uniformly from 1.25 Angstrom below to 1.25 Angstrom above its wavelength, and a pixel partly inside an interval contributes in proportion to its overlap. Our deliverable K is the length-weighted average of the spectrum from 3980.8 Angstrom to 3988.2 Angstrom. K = 19.7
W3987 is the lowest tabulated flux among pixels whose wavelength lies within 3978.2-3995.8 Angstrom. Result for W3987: 19.44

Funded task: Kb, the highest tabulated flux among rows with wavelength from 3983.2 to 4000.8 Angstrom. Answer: 21.66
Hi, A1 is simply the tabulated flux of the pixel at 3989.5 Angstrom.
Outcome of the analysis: 20.71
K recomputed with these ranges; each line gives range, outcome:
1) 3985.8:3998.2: 20.3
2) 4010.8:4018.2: 21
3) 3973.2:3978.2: 16.2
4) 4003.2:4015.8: 20.8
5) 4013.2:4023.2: 21.4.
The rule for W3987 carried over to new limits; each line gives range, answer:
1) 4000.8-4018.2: 19.93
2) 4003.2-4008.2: 20.49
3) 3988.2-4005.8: 20.09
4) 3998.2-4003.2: 21.66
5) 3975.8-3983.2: 17.49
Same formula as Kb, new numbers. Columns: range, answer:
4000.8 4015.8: 22.97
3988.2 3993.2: 20.87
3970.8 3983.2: 19.8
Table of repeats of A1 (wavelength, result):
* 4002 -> 22.97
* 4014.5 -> 21.06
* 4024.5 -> 21.12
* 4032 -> 21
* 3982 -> 19.8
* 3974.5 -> 14.94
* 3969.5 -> 12.88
